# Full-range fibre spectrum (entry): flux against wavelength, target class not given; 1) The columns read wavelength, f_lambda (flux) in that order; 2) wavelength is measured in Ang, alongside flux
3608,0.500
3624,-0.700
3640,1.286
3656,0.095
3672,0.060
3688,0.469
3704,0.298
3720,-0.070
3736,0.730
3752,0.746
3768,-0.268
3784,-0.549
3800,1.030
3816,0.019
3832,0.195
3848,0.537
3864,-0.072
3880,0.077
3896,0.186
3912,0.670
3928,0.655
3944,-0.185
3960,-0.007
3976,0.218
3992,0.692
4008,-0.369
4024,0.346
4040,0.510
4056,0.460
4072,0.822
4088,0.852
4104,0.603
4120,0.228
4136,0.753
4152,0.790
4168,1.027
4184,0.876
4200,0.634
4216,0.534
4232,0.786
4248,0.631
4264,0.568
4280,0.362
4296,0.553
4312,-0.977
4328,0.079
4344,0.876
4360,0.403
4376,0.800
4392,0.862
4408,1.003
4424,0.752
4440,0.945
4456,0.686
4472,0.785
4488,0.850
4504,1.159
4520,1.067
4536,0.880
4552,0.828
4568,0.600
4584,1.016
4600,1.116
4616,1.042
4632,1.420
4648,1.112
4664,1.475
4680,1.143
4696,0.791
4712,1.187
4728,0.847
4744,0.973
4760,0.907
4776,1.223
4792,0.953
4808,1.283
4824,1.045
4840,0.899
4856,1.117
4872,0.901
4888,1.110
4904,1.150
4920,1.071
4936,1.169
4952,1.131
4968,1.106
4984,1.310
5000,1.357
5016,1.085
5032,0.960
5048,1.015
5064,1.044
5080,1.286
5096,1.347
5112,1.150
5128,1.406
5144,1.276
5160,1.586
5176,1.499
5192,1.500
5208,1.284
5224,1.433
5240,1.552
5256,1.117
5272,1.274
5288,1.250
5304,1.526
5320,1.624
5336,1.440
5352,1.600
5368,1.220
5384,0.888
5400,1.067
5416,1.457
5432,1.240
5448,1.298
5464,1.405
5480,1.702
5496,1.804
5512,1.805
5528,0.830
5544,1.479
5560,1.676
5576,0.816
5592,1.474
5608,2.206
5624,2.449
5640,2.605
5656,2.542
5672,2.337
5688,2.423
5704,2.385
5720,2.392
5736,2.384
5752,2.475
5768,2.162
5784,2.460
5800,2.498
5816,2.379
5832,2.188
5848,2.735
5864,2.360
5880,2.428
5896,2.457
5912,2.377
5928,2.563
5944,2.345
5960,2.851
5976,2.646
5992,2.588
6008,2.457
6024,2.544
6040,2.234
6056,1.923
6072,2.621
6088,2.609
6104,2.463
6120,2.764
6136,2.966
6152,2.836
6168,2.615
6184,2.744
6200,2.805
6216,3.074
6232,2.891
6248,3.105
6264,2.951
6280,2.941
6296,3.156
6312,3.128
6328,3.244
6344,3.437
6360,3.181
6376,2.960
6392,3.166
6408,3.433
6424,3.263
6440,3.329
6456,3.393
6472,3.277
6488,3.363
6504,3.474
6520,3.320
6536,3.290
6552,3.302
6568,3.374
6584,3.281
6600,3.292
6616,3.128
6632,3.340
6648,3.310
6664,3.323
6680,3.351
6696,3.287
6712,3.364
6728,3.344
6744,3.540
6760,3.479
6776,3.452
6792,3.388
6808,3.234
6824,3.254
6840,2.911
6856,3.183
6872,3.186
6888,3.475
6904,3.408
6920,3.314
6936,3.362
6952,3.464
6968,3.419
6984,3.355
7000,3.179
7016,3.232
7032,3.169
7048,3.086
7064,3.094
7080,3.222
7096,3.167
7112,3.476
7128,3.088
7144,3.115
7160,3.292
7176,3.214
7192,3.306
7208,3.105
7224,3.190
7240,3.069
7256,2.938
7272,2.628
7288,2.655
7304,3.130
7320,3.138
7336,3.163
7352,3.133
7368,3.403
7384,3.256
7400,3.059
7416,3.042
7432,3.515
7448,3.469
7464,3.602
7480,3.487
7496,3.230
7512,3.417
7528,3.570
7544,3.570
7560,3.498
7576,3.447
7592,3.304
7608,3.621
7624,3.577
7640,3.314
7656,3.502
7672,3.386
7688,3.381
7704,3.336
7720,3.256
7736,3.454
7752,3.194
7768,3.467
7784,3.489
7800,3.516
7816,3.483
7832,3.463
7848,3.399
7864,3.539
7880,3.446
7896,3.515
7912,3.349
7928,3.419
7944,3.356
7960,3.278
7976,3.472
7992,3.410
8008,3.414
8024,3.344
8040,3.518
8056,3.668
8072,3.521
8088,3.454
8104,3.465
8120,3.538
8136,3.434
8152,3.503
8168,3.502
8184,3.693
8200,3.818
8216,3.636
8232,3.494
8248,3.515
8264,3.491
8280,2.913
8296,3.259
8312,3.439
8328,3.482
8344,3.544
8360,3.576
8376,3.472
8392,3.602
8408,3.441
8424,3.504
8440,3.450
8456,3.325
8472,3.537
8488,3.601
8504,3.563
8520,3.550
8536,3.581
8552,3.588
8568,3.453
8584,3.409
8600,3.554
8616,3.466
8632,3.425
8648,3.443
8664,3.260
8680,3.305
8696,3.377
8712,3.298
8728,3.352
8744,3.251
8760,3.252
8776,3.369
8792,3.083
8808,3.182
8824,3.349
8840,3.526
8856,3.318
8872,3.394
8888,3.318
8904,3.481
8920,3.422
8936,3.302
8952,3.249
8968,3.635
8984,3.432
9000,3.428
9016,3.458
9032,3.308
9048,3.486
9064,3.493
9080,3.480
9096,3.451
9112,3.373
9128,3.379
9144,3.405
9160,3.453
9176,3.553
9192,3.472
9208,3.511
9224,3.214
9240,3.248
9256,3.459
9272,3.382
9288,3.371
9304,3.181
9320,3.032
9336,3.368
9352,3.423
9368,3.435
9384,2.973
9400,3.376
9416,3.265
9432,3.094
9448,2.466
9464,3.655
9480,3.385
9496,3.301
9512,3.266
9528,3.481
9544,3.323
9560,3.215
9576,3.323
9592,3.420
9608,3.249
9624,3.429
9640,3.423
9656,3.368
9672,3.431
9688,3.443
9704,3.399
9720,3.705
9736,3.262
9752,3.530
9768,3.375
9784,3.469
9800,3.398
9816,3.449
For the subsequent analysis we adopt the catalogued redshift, 0.406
